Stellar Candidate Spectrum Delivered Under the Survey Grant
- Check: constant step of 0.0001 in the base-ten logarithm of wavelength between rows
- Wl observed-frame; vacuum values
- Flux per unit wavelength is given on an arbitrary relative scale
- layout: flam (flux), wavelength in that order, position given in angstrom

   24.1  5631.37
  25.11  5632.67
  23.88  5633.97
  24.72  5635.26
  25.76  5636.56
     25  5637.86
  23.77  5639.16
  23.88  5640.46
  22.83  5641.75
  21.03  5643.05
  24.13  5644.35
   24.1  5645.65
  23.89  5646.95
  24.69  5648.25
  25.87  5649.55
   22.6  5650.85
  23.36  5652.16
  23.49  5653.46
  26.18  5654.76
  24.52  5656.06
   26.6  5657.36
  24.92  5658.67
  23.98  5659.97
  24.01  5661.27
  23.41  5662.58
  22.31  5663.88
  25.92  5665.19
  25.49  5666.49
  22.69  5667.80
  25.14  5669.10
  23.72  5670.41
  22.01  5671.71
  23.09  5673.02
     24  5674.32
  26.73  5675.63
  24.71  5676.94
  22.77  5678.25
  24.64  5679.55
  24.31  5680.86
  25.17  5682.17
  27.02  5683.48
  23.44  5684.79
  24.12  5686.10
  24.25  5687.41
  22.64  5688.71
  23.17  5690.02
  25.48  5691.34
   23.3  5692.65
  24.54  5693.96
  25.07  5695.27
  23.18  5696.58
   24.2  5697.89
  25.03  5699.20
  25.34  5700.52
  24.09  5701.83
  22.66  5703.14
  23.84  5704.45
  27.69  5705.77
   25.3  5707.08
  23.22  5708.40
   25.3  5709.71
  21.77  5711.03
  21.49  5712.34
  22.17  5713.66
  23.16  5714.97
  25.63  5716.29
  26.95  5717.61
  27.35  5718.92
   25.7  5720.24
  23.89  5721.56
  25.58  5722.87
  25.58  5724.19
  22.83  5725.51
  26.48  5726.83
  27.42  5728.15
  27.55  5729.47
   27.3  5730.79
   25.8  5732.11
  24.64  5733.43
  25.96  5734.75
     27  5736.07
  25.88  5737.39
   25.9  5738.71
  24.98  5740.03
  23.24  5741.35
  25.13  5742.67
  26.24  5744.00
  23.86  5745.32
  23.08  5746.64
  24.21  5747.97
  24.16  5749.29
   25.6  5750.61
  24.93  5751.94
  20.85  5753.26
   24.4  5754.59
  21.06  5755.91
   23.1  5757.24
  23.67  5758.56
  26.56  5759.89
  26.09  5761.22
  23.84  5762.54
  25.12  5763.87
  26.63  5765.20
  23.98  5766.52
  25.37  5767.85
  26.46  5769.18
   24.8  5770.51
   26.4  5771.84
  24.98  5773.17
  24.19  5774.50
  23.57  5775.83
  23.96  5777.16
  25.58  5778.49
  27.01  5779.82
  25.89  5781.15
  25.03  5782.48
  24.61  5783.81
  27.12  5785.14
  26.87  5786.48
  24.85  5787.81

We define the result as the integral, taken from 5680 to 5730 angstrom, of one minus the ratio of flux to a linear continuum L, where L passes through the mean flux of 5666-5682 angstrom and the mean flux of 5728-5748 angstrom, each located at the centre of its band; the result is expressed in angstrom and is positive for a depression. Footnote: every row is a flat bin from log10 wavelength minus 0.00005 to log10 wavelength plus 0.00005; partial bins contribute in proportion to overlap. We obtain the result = 0.3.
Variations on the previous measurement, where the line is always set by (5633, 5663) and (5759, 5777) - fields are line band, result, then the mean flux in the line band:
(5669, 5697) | 0.34 angstrom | 24.2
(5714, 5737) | -0.86 angstrom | 25.8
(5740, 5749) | 0.23 angstrom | 24.3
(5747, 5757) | 0.59 angstrom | 23.6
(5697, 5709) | 0.04 angstrom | 24.6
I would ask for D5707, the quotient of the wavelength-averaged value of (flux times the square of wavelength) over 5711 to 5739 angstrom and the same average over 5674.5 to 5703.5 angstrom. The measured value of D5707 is 1.1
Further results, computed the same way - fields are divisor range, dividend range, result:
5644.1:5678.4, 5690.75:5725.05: 1.03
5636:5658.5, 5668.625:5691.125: 1.01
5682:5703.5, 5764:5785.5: 1.07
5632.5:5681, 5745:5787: 1.06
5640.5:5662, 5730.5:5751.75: 1.08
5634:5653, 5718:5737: 1.12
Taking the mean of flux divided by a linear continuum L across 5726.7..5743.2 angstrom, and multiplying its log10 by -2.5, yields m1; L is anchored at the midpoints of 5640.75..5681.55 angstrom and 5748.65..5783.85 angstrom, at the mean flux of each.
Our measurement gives -0.06 mag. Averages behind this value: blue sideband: 24.1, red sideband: 24.7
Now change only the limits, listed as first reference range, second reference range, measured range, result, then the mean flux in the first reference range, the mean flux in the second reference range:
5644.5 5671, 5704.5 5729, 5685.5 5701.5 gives 0.02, 24.3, 24.8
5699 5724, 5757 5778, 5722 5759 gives -0.01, 24.5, 25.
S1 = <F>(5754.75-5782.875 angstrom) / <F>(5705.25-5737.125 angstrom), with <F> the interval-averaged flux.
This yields 0.99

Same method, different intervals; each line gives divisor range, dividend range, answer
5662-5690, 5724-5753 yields 1.05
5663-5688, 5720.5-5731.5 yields 1.06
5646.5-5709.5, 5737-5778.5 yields 1.01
